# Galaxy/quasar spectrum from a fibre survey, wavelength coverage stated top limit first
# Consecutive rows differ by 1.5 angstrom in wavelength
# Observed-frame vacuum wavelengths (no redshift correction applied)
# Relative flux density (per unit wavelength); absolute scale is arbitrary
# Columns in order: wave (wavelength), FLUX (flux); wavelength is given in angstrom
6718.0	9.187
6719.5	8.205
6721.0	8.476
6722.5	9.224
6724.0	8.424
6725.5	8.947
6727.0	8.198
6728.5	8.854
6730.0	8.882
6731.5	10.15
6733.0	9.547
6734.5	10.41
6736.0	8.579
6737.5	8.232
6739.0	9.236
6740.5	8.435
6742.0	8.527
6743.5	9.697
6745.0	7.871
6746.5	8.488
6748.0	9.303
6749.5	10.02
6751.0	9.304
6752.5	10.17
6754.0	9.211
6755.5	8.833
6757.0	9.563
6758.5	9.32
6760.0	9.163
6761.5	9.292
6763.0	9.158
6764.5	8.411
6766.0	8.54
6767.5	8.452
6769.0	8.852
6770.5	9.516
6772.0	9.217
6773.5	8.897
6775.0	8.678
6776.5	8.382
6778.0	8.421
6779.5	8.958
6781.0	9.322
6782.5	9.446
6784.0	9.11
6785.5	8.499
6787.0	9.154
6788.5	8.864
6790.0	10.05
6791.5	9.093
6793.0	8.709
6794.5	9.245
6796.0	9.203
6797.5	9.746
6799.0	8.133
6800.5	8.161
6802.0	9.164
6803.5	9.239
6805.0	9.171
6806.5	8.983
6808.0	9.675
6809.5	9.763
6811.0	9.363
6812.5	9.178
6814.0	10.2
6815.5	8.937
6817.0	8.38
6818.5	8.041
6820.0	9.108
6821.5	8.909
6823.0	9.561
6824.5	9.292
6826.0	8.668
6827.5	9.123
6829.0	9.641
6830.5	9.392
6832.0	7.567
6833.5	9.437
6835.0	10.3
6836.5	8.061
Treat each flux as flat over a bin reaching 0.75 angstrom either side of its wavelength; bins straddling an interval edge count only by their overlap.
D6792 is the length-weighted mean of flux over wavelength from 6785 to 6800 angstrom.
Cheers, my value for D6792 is 9.06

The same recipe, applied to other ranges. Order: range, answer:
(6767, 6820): 9.04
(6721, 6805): 9.02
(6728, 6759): 9.17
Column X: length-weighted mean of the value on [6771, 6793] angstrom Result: 9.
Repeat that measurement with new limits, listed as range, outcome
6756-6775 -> 9.02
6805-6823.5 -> 9.17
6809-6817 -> 9.38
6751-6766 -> 9.2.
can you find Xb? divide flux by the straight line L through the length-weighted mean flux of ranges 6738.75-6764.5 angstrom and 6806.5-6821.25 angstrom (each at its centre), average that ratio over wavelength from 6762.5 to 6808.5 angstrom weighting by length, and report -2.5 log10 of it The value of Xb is 0.02 mag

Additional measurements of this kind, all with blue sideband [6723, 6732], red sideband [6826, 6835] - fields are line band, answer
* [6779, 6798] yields -0.020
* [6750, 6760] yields -0.054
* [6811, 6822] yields 0.010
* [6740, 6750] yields 0.004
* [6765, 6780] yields 0.024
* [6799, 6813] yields -0.009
